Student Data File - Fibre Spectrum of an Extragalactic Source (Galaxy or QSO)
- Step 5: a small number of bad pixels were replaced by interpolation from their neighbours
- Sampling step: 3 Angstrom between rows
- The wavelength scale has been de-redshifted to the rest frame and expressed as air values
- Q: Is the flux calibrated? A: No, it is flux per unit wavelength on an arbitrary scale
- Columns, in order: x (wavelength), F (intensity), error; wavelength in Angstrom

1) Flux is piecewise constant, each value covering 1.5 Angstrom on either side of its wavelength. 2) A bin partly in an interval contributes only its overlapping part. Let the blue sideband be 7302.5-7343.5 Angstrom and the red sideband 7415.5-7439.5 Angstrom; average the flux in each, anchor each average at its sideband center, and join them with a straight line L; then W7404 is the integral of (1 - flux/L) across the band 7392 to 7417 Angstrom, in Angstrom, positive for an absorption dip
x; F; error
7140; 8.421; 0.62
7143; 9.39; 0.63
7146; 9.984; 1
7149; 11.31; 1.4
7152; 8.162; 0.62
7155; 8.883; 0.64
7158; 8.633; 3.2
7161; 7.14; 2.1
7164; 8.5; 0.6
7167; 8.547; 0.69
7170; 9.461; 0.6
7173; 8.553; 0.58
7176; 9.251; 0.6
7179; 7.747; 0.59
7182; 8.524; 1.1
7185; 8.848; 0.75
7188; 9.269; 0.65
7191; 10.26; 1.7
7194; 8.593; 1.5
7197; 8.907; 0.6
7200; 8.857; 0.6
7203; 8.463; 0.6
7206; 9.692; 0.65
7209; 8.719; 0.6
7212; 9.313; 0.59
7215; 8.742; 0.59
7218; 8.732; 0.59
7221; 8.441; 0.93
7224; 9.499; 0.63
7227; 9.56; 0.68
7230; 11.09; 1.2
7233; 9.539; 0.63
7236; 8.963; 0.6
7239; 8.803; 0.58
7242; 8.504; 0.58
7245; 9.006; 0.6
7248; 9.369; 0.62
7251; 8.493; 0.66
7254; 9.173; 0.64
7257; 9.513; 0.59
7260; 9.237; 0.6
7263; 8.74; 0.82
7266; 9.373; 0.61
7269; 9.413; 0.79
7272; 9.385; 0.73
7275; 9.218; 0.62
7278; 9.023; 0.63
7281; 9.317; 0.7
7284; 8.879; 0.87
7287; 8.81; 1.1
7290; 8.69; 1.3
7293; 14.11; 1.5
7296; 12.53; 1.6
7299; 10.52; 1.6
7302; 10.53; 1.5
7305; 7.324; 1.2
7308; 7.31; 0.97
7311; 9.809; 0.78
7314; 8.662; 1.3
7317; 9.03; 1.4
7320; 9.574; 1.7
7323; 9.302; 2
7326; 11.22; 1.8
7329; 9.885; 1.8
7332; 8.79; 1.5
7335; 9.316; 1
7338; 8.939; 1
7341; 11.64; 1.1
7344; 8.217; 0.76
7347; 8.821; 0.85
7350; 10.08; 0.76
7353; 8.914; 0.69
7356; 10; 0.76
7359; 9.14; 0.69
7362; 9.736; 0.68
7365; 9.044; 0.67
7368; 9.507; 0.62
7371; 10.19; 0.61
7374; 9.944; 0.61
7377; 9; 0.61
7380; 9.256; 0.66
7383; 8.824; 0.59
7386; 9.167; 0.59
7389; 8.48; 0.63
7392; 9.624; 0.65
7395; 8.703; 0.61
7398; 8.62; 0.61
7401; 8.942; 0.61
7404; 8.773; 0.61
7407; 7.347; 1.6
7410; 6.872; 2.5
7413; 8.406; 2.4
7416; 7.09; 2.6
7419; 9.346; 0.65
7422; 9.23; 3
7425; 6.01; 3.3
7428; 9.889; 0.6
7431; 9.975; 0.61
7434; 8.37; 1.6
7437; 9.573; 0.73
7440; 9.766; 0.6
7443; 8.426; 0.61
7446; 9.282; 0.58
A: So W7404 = 2.0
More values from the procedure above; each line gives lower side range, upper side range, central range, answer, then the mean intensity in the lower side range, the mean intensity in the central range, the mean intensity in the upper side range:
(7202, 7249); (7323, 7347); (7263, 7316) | -0.7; 9.16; 9.55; 9.63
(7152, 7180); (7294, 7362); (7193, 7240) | -1.5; 8.52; 9.13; 9.56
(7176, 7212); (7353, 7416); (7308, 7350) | -2.3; 8.93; 9.42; 8.93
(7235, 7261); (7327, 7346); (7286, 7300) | -2.7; 9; 11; 9.49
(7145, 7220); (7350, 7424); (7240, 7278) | -0.8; 8.91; 9.11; 8.93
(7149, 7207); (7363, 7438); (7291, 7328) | -4.9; 8.81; 9.97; 8.81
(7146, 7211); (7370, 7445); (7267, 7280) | -0.6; 8.9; 9.27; 8.79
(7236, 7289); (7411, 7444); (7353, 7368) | -1.0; 9.07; 9.43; 8.71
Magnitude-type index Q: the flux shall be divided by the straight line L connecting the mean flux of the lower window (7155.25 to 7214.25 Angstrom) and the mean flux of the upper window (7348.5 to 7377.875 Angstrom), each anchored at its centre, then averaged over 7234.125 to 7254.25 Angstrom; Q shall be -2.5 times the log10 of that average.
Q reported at 0.02 mag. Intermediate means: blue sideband 8.8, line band 8.9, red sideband 9.57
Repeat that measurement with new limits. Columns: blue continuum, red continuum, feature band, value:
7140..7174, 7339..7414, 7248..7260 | -0.013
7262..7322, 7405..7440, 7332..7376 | -0.059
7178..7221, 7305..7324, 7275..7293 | -0.067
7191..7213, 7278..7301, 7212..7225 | 0.046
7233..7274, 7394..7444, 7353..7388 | -0.083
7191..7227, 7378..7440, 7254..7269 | -0.039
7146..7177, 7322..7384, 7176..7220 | 0.012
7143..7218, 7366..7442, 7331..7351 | -0.064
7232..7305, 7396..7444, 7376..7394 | -0.035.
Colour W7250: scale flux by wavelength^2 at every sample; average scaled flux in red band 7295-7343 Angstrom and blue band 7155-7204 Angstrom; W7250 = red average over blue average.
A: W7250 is 1.14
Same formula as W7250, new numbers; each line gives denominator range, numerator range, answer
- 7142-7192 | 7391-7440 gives 1.03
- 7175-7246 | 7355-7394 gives 1.08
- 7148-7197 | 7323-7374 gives 1.14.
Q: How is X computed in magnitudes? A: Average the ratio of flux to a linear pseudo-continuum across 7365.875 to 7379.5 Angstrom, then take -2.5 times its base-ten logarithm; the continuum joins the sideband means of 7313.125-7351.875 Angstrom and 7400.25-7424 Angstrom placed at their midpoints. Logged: -0.09 mag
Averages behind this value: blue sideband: 9.51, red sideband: 8.18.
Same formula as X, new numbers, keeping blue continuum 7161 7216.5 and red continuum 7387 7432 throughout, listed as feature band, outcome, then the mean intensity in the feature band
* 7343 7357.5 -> -0.08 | 9.24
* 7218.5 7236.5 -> -0.08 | 9.5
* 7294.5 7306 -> -0.19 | 10.4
